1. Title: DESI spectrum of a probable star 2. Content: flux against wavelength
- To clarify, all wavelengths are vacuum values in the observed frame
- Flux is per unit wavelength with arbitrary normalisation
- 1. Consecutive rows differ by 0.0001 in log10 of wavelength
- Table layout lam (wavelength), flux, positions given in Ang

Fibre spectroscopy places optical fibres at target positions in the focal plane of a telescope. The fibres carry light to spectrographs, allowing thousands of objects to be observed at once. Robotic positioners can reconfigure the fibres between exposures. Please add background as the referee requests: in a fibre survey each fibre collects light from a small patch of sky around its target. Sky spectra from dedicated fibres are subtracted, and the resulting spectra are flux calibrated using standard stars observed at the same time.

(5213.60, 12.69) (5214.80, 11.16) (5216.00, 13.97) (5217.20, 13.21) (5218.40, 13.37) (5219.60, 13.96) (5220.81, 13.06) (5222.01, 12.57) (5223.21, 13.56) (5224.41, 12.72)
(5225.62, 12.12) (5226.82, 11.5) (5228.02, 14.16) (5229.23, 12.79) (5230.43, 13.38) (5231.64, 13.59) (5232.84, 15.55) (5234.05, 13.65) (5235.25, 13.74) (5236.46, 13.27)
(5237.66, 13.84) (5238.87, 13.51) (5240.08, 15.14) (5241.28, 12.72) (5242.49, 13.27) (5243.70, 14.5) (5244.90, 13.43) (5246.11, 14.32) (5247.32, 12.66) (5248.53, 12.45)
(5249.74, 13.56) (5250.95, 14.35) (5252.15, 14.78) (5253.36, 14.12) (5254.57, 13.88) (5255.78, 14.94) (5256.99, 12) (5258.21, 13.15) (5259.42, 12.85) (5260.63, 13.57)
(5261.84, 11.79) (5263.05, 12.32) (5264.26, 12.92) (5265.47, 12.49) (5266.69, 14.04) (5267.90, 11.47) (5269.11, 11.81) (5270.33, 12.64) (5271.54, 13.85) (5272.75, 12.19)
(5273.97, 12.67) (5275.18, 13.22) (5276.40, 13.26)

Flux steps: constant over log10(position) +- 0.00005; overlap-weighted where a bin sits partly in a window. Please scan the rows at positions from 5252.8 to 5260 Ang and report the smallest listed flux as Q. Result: 12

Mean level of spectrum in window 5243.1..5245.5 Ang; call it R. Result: 14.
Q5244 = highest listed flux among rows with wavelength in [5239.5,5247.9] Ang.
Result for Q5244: 15.14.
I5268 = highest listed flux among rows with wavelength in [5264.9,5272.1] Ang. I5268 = 14.04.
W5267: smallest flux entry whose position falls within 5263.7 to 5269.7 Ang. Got 11.47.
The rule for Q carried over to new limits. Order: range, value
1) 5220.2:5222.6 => 12.57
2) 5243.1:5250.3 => 12.45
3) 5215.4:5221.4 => 13.06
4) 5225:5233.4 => 11.5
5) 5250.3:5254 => 14.12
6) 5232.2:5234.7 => 13.65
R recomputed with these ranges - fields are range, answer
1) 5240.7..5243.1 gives 13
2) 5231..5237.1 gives 14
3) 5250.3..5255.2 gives 14.3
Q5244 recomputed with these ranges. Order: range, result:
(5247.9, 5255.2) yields 14.78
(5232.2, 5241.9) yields 15.55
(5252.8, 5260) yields 14.94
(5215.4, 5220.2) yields 13.97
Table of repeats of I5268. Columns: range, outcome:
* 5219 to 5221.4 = 13.96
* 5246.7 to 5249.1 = 12.66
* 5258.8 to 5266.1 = 13.57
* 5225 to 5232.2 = 14.16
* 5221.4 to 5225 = 13.56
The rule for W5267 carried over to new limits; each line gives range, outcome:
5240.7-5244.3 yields 12.72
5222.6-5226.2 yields 12.12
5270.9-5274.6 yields 12.19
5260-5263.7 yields 11.79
